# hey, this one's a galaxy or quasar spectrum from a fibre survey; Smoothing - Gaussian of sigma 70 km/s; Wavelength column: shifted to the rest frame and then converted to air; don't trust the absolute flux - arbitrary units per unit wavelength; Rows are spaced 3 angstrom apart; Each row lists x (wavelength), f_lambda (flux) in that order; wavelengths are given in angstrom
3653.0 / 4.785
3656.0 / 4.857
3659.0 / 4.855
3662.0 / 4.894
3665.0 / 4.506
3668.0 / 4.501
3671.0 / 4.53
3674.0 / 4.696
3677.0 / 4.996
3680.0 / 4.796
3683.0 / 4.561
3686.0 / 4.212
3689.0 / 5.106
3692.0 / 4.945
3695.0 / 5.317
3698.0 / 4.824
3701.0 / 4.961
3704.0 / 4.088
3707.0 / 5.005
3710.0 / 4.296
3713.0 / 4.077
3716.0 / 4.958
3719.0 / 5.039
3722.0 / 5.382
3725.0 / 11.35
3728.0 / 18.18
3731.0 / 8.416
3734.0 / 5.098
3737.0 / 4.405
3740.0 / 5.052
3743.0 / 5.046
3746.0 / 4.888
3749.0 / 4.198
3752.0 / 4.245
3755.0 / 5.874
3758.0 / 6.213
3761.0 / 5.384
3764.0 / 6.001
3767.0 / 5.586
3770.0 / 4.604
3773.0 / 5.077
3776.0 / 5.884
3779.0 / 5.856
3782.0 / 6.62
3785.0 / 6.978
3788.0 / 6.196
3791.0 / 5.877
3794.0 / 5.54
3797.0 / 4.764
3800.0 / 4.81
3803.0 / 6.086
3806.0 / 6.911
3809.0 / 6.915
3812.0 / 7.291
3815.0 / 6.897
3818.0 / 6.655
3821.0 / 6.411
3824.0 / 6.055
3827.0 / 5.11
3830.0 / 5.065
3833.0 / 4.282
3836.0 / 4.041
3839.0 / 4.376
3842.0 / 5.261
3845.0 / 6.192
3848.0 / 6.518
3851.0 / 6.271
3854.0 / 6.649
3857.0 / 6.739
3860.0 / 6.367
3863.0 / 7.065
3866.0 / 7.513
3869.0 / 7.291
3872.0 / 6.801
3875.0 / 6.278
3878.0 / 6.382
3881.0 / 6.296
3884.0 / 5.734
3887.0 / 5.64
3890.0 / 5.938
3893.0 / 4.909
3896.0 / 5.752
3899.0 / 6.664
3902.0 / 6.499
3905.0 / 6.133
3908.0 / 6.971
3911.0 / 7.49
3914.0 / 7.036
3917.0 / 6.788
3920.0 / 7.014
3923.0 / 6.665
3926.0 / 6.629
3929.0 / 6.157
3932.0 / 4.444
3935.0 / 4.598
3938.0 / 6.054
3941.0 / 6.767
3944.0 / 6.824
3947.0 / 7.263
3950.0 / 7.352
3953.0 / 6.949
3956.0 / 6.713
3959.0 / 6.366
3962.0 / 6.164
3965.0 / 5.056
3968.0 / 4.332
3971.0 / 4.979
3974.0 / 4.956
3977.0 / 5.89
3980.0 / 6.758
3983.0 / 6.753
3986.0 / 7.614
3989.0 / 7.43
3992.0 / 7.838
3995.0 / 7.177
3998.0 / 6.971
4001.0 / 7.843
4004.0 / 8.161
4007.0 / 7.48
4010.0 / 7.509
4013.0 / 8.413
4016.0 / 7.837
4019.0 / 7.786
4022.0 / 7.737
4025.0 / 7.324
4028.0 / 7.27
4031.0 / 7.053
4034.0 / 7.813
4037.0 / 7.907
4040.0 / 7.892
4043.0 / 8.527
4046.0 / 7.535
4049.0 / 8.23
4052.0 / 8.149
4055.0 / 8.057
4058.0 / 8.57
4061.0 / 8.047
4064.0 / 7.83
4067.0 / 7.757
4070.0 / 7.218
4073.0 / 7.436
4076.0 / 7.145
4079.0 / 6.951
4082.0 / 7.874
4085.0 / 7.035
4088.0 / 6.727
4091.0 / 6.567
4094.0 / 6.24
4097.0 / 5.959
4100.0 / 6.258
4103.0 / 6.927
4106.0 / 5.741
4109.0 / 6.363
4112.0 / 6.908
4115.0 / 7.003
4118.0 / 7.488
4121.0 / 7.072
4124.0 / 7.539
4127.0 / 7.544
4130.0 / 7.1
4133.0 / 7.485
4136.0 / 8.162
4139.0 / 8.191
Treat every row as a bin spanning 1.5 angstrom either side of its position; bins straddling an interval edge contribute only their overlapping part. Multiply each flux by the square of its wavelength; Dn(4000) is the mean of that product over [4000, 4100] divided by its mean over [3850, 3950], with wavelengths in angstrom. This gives 1.27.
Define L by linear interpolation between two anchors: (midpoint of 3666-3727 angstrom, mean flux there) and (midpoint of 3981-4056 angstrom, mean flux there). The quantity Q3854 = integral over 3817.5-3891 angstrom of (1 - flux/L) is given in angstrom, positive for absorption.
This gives 4.4 angstrom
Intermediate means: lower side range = 5.18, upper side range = 7.68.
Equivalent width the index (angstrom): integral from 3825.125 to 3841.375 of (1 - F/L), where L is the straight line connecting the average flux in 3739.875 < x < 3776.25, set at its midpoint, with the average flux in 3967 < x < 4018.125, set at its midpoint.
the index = 3.2 angstrom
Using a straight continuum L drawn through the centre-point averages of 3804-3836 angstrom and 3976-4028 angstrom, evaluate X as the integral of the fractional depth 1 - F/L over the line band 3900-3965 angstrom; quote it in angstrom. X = 4.0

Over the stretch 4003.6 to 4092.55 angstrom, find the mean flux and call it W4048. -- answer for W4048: 7.65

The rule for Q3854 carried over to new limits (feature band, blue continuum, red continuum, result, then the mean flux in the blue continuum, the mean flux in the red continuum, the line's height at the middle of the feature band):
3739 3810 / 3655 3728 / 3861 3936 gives 1.6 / 5.3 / 6.36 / 5.73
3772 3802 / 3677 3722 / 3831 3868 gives -1.8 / 4.76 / 5.95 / 5.45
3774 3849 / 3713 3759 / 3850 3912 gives 7.0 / 6.48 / 6.44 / 6.46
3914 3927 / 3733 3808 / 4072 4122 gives -1.5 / 5.5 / 6.8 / 6.1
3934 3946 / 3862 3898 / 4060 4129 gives 0.6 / 6.29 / 7.02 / 6.5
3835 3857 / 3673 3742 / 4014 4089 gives 2.8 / 5.82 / 7.68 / 6.57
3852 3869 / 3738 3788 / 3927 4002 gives -2.8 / 5.48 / 6.36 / 5.91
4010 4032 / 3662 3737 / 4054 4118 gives -2.5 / 5.7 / 7.08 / 6.85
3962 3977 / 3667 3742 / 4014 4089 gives 4.5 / 5.72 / 7.68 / 7.22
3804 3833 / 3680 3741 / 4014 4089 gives 1.0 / 5.94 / 7.68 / 6.49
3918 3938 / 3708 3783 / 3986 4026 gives 3.4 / 6.06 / 7.66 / 7.18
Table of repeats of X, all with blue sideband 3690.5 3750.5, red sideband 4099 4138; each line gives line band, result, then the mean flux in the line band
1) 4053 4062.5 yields -1.8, 8.22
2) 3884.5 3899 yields 1.7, 5.69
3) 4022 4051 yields -3.8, 7.74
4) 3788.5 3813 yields 0.8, 6.01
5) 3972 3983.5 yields 1.2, 5.98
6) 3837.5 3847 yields 1.5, 5.34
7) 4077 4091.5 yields -0.2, 7.07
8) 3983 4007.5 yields -2.9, 7.52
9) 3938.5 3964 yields -0.5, 6.74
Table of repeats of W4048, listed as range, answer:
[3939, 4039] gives 6.98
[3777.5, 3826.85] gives 6.21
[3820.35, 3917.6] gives 6.13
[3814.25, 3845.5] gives 5.43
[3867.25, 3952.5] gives 6.38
